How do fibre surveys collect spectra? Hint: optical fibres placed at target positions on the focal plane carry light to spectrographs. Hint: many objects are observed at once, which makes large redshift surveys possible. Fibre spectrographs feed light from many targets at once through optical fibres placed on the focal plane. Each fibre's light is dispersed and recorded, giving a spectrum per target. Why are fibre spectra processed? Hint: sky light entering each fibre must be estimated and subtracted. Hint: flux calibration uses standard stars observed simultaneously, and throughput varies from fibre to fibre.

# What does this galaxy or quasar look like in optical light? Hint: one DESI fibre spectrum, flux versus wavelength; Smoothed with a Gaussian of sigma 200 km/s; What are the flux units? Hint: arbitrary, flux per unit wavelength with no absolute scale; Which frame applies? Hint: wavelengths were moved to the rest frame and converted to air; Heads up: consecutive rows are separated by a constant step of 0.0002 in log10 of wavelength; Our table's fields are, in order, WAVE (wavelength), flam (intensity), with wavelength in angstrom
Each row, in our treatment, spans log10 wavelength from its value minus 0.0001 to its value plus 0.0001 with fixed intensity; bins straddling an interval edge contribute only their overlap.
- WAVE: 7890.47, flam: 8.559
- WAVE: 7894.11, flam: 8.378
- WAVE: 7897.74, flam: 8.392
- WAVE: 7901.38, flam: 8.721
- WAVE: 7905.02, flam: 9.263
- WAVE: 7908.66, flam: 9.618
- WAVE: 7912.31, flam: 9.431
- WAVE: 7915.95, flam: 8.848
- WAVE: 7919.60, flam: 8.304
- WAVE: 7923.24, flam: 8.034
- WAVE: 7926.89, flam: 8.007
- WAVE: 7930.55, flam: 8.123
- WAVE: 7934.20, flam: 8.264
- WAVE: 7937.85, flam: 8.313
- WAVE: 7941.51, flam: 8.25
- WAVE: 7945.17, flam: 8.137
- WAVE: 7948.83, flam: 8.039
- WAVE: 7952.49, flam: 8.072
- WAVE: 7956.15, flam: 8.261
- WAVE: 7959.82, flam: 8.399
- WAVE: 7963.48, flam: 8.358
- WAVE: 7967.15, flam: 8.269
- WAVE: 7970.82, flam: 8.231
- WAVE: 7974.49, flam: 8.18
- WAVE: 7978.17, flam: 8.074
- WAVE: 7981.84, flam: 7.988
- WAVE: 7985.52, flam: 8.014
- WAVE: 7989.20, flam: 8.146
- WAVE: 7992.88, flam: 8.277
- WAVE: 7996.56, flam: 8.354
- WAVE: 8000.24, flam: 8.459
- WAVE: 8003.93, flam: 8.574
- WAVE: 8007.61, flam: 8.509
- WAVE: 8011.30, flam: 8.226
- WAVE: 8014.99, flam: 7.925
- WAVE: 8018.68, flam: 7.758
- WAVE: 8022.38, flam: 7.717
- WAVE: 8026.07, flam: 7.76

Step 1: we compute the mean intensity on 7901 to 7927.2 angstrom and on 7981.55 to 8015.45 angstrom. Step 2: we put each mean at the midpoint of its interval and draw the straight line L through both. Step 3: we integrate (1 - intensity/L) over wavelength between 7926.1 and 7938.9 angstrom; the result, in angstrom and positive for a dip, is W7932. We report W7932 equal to 0.77 angstrom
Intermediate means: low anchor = 8.83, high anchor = 8.27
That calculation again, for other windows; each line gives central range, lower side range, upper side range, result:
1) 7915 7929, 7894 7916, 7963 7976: 0.9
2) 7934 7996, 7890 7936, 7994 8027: 1.3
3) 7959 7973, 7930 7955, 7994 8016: -0.1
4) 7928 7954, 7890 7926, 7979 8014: 1.2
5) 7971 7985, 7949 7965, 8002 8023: 0.2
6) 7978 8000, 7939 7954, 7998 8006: 0.7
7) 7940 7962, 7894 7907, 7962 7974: 0.5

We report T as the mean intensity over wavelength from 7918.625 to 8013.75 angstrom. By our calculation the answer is 8.22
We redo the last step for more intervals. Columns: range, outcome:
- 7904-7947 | 8.53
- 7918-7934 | 8.13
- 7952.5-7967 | 8.3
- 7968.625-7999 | 8.17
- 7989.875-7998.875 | 8.31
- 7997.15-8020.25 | 8.26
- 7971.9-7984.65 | 8.08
